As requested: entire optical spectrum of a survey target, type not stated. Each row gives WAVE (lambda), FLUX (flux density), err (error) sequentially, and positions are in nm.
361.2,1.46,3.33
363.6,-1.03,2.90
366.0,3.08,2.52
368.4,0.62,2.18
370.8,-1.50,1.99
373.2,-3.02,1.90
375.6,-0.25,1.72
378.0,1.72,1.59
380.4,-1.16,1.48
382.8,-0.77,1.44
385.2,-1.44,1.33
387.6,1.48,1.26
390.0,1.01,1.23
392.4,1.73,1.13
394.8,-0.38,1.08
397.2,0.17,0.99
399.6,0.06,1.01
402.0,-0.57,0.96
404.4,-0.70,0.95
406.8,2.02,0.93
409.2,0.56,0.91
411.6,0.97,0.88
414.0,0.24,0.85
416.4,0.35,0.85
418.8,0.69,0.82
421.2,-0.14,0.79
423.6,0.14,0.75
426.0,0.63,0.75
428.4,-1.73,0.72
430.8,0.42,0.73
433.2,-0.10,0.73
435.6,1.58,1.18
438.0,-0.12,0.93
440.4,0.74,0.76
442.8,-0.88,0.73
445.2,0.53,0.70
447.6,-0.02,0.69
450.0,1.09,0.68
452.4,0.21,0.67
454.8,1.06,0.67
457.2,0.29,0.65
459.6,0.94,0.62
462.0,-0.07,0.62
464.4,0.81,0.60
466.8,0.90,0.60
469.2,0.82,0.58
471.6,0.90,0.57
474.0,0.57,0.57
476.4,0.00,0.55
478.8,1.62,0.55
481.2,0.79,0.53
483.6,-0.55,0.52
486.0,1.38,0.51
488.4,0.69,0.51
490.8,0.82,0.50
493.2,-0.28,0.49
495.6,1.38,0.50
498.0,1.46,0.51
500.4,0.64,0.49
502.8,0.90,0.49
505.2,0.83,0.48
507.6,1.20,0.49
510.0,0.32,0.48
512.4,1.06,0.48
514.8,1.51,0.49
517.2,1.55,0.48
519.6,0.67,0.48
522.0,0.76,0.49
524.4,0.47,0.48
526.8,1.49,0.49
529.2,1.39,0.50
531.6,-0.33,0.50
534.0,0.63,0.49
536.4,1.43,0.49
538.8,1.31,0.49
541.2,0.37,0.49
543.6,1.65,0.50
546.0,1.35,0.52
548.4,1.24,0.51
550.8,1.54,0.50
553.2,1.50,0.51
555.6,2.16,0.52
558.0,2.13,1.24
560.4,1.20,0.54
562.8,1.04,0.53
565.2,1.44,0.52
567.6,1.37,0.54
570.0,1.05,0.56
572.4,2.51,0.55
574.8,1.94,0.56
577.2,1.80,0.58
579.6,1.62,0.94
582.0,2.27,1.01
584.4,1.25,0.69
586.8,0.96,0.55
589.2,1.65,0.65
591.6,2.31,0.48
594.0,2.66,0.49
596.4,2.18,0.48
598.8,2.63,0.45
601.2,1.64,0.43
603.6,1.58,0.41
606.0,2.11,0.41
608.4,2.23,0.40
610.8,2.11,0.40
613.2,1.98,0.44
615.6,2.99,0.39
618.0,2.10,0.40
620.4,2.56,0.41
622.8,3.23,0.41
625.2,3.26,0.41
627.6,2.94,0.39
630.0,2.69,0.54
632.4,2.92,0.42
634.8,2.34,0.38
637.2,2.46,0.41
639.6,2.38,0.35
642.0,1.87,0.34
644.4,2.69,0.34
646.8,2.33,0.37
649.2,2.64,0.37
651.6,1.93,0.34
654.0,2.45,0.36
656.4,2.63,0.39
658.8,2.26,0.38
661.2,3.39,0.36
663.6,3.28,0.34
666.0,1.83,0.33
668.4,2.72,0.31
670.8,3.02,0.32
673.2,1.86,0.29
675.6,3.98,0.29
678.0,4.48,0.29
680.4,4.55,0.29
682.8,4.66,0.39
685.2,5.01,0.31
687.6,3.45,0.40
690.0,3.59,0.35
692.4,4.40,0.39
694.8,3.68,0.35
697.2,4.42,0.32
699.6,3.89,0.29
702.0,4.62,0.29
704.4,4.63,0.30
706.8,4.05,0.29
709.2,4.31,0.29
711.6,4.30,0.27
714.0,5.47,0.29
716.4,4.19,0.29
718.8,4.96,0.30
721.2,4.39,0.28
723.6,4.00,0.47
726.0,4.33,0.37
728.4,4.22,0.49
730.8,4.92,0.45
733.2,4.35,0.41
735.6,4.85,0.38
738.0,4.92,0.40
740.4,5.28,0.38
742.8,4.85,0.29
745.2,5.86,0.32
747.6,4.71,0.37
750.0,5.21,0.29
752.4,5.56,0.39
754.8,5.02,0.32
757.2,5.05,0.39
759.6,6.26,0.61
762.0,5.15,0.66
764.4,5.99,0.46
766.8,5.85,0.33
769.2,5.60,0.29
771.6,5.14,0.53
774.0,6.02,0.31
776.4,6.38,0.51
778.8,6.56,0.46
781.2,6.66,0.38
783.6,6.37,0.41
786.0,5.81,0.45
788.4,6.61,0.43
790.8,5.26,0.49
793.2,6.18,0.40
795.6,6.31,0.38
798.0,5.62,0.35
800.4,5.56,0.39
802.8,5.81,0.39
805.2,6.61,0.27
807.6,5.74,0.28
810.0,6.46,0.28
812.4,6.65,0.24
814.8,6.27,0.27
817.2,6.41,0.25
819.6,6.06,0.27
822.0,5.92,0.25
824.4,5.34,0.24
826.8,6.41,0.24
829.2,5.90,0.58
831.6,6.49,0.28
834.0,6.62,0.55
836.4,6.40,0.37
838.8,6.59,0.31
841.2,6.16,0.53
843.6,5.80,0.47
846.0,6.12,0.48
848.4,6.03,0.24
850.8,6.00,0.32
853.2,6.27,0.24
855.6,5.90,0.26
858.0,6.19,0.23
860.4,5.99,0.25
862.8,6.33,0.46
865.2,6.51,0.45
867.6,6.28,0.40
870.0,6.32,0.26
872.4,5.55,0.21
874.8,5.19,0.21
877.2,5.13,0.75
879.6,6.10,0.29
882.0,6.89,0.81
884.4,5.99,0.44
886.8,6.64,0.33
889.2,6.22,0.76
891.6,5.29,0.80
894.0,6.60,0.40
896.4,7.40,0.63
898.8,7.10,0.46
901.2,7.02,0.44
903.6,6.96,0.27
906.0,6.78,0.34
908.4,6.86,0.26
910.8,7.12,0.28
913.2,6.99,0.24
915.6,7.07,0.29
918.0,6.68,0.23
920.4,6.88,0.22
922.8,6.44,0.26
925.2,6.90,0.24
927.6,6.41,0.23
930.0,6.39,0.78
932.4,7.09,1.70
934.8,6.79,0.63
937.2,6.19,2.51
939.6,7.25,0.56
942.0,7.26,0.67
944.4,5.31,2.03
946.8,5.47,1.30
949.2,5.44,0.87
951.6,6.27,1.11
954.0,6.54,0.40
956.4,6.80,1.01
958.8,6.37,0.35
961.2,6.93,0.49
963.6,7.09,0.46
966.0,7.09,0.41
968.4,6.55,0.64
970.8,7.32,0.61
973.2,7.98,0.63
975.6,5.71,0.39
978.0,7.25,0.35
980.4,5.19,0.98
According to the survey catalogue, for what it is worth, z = 0.69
